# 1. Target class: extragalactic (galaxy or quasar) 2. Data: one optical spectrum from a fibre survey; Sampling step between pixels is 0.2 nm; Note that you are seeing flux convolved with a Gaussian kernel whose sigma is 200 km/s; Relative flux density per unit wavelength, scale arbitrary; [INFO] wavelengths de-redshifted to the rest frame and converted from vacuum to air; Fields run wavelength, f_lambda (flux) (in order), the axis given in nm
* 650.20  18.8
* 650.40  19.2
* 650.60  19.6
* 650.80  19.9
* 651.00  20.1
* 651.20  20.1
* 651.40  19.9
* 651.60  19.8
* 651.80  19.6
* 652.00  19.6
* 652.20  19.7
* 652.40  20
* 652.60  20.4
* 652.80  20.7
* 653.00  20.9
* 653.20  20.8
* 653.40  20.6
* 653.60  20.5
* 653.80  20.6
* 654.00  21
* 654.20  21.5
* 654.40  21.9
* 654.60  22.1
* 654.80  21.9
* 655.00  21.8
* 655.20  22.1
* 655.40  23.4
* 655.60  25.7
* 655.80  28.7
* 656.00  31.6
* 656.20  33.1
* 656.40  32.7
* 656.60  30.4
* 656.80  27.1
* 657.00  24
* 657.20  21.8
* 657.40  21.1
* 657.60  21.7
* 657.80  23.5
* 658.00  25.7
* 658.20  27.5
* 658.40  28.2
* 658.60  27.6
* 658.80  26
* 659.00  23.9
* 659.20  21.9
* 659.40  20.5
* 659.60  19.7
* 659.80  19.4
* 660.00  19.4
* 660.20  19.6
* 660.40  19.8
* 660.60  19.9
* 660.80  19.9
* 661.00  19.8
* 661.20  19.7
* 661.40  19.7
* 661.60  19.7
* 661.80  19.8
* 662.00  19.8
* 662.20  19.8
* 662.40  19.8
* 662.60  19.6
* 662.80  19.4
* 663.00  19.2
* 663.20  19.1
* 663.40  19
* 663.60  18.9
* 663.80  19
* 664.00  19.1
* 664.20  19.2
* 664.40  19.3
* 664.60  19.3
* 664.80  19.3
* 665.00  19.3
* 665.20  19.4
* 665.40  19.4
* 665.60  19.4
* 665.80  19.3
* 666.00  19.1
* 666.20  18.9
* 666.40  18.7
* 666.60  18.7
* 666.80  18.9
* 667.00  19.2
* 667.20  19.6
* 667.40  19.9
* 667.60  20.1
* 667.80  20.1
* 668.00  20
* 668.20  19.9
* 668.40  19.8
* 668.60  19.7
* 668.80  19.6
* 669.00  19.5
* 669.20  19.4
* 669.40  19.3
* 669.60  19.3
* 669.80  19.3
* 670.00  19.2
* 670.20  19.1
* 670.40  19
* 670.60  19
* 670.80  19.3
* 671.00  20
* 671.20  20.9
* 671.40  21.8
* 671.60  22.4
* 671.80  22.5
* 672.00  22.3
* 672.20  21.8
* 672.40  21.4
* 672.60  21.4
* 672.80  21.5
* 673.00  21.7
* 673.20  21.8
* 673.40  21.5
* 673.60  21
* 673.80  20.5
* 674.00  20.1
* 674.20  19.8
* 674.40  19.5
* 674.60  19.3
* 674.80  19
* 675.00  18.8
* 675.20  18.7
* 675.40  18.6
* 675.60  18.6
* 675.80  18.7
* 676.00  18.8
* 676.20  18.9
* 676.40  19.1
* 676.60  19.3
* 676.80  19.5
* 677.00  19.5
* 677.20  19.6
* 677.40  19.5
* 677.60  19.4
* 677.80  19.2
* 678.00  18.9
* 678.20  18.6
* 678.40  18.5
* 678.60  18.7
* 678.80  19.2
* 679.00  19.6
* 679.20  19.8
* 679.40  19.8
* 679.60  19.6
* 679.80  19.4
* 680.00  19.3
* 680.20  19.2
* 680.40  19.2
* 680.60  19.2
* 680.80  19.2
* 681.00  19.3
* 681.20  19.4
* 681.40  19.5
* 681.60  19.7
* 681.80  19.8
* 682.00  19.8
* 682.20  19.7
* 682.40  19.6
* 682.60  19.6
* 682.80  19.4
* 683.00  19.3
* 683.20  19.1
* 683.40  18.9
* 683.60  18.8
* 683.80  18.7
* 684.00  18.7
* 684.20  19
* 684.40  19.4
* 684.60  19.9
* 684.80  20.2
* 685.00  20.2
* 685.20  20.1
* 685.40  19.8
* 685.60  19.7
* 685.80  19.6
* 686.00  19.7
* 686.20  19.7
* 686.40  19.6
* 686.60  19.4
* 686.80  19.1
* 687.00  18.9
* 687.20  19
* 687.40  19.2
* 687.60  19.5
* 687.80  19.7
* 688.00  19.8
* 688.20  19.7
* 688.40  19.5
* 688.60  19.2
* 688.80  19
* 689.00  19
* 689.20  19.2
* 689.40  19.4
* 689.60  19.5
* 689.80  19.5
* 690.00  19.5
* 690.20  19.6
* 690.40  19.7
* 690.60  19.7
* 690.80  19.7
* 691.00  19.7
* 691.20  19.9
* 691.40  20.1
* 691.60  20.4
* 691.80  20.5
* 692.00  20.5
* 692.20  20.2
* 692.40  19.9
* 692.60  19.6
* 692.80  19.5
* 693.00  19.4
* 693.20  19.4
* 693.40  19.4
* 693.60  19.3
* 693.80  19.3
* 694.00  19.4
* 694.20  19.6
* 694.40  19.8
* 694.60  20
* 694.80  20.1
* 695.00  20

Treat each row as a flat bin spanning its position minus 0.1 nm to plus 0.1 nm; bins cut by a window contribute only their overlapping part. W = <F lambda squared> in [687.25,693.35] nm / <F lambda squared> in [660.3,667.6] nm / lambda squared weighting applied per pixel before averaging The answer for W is 1.09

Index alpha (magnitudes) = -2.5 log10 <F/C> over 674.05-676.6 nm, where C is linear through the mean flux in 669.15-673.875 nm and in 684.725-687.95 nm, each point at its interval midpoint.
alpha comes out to 0.075 mag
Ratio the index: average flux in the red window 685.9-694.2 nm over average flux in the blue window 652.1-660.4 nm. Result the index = 0.8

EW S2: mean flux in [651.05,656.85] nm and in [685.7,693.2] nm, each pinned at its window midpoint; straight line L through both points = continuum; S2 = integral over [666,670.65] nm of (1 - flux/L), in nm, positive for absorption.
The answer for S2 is 0.48 nm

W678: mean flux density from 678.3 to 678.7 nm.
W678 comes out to 18.6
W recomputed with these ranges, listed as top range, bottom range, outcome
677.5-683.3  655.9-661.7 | 0.87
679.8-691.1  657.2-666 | 1.01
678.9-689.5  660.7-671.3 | 1.05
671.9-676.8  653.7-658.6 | 0.85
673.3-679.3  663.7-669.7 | 1.03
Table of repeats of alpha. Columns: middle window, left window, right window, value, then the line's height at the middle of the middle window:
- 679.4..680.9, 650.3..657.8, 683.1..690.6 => 0.04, 20.1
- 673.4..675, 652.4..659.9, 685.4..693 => 0.08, 21.5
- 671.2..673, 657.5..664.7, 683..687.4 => -0.08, 20.2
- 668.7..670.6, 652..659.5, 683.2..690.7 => 0.14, 21.9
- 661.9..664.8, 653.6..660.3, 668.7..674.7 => 0.17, 22.5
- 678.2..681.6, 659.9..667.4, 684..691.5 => 0.01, 19.5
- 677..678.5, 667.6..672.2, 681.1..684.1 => 0.03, 19.6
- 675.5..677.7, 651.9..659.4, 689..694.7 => 0.12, 21.4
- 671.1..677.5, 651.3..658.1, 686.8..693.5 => 0.05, 21.2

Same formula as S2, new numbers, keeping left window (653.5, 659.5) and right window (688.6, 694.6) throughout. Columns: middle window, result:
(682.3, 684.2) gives 0.157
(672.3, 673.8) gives 0.059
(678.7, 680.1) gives 0.121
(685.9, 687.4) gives 0.075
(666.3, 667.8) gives 0.246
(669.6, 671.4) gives 0.243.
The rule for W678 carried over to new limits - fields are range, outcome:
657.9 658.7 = 27.3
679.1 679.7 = 19.7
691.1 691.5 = 20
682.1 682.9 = 19.6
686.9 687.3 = 19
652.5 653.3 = 20.7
